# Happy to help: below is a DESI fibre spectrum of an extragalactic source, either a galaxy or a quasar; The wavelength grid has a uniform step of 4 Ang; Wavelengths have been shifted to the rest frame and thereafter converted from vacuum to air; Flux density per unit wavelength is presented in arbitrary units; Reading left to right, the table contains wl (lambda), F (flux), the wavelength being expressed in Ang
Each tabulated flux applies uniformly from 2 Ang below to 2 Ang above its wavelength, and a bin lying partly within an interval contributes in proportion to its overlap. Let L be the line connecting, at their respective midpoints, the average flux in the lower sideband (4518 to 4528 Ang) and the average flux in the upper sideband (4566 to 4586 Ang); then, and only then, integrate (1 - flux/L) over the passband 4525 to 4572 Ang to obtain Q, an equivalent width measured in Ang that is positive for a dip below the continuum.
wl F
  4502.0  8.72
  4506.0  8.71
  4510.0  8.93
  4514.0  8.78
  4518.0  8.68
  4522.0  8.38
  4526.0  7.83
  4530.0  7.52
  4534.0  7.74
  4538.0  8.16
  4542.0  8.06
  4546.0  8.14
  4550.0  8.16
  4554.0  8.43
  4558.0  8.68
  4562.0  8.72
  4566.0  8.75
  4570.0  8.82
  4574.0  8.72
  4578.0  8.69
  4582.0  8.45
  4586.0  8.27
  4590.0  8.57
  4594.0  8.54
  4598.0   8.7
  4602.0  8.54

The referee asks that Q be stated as 0.9 Ang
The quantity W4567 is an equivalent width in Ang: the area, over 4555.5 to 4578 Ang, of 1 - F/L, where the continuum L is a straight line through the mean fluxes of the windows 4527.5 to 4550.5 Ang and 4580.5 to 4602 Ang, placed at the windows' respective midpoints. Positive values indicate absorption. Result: -1.31 Ang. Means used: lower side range 7.95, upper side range 8.51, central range 8.73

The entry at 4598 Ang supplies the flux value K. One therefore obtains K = 8.7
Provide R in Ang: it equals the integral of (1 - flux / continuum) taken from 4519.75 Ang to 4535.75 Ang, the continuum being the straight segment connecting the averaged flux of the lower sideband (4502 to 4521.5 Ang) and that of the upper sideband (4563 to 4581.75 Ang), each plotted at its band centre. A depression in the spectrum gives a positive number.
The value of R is 1.56 Ang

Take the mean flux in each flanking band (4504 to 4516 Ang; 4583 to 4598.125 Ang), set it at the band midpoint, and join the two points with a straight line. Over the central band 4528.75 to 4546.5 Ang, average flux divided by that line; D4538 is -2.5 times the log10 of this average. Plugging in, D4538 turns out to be 0.10 mag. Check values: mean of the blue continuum 8.81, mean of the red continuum 8.49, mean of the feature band 7.92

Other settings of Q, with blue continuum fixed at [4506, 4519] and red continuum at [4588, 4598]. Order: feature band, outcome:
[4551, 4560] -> 0.2 Ang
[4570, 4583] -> -0.1 Ang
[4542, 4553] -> 0.7 Ang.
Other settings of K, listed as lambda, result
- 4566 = 8.75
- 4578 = 8.69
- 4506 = 8.71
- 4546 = 8.14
